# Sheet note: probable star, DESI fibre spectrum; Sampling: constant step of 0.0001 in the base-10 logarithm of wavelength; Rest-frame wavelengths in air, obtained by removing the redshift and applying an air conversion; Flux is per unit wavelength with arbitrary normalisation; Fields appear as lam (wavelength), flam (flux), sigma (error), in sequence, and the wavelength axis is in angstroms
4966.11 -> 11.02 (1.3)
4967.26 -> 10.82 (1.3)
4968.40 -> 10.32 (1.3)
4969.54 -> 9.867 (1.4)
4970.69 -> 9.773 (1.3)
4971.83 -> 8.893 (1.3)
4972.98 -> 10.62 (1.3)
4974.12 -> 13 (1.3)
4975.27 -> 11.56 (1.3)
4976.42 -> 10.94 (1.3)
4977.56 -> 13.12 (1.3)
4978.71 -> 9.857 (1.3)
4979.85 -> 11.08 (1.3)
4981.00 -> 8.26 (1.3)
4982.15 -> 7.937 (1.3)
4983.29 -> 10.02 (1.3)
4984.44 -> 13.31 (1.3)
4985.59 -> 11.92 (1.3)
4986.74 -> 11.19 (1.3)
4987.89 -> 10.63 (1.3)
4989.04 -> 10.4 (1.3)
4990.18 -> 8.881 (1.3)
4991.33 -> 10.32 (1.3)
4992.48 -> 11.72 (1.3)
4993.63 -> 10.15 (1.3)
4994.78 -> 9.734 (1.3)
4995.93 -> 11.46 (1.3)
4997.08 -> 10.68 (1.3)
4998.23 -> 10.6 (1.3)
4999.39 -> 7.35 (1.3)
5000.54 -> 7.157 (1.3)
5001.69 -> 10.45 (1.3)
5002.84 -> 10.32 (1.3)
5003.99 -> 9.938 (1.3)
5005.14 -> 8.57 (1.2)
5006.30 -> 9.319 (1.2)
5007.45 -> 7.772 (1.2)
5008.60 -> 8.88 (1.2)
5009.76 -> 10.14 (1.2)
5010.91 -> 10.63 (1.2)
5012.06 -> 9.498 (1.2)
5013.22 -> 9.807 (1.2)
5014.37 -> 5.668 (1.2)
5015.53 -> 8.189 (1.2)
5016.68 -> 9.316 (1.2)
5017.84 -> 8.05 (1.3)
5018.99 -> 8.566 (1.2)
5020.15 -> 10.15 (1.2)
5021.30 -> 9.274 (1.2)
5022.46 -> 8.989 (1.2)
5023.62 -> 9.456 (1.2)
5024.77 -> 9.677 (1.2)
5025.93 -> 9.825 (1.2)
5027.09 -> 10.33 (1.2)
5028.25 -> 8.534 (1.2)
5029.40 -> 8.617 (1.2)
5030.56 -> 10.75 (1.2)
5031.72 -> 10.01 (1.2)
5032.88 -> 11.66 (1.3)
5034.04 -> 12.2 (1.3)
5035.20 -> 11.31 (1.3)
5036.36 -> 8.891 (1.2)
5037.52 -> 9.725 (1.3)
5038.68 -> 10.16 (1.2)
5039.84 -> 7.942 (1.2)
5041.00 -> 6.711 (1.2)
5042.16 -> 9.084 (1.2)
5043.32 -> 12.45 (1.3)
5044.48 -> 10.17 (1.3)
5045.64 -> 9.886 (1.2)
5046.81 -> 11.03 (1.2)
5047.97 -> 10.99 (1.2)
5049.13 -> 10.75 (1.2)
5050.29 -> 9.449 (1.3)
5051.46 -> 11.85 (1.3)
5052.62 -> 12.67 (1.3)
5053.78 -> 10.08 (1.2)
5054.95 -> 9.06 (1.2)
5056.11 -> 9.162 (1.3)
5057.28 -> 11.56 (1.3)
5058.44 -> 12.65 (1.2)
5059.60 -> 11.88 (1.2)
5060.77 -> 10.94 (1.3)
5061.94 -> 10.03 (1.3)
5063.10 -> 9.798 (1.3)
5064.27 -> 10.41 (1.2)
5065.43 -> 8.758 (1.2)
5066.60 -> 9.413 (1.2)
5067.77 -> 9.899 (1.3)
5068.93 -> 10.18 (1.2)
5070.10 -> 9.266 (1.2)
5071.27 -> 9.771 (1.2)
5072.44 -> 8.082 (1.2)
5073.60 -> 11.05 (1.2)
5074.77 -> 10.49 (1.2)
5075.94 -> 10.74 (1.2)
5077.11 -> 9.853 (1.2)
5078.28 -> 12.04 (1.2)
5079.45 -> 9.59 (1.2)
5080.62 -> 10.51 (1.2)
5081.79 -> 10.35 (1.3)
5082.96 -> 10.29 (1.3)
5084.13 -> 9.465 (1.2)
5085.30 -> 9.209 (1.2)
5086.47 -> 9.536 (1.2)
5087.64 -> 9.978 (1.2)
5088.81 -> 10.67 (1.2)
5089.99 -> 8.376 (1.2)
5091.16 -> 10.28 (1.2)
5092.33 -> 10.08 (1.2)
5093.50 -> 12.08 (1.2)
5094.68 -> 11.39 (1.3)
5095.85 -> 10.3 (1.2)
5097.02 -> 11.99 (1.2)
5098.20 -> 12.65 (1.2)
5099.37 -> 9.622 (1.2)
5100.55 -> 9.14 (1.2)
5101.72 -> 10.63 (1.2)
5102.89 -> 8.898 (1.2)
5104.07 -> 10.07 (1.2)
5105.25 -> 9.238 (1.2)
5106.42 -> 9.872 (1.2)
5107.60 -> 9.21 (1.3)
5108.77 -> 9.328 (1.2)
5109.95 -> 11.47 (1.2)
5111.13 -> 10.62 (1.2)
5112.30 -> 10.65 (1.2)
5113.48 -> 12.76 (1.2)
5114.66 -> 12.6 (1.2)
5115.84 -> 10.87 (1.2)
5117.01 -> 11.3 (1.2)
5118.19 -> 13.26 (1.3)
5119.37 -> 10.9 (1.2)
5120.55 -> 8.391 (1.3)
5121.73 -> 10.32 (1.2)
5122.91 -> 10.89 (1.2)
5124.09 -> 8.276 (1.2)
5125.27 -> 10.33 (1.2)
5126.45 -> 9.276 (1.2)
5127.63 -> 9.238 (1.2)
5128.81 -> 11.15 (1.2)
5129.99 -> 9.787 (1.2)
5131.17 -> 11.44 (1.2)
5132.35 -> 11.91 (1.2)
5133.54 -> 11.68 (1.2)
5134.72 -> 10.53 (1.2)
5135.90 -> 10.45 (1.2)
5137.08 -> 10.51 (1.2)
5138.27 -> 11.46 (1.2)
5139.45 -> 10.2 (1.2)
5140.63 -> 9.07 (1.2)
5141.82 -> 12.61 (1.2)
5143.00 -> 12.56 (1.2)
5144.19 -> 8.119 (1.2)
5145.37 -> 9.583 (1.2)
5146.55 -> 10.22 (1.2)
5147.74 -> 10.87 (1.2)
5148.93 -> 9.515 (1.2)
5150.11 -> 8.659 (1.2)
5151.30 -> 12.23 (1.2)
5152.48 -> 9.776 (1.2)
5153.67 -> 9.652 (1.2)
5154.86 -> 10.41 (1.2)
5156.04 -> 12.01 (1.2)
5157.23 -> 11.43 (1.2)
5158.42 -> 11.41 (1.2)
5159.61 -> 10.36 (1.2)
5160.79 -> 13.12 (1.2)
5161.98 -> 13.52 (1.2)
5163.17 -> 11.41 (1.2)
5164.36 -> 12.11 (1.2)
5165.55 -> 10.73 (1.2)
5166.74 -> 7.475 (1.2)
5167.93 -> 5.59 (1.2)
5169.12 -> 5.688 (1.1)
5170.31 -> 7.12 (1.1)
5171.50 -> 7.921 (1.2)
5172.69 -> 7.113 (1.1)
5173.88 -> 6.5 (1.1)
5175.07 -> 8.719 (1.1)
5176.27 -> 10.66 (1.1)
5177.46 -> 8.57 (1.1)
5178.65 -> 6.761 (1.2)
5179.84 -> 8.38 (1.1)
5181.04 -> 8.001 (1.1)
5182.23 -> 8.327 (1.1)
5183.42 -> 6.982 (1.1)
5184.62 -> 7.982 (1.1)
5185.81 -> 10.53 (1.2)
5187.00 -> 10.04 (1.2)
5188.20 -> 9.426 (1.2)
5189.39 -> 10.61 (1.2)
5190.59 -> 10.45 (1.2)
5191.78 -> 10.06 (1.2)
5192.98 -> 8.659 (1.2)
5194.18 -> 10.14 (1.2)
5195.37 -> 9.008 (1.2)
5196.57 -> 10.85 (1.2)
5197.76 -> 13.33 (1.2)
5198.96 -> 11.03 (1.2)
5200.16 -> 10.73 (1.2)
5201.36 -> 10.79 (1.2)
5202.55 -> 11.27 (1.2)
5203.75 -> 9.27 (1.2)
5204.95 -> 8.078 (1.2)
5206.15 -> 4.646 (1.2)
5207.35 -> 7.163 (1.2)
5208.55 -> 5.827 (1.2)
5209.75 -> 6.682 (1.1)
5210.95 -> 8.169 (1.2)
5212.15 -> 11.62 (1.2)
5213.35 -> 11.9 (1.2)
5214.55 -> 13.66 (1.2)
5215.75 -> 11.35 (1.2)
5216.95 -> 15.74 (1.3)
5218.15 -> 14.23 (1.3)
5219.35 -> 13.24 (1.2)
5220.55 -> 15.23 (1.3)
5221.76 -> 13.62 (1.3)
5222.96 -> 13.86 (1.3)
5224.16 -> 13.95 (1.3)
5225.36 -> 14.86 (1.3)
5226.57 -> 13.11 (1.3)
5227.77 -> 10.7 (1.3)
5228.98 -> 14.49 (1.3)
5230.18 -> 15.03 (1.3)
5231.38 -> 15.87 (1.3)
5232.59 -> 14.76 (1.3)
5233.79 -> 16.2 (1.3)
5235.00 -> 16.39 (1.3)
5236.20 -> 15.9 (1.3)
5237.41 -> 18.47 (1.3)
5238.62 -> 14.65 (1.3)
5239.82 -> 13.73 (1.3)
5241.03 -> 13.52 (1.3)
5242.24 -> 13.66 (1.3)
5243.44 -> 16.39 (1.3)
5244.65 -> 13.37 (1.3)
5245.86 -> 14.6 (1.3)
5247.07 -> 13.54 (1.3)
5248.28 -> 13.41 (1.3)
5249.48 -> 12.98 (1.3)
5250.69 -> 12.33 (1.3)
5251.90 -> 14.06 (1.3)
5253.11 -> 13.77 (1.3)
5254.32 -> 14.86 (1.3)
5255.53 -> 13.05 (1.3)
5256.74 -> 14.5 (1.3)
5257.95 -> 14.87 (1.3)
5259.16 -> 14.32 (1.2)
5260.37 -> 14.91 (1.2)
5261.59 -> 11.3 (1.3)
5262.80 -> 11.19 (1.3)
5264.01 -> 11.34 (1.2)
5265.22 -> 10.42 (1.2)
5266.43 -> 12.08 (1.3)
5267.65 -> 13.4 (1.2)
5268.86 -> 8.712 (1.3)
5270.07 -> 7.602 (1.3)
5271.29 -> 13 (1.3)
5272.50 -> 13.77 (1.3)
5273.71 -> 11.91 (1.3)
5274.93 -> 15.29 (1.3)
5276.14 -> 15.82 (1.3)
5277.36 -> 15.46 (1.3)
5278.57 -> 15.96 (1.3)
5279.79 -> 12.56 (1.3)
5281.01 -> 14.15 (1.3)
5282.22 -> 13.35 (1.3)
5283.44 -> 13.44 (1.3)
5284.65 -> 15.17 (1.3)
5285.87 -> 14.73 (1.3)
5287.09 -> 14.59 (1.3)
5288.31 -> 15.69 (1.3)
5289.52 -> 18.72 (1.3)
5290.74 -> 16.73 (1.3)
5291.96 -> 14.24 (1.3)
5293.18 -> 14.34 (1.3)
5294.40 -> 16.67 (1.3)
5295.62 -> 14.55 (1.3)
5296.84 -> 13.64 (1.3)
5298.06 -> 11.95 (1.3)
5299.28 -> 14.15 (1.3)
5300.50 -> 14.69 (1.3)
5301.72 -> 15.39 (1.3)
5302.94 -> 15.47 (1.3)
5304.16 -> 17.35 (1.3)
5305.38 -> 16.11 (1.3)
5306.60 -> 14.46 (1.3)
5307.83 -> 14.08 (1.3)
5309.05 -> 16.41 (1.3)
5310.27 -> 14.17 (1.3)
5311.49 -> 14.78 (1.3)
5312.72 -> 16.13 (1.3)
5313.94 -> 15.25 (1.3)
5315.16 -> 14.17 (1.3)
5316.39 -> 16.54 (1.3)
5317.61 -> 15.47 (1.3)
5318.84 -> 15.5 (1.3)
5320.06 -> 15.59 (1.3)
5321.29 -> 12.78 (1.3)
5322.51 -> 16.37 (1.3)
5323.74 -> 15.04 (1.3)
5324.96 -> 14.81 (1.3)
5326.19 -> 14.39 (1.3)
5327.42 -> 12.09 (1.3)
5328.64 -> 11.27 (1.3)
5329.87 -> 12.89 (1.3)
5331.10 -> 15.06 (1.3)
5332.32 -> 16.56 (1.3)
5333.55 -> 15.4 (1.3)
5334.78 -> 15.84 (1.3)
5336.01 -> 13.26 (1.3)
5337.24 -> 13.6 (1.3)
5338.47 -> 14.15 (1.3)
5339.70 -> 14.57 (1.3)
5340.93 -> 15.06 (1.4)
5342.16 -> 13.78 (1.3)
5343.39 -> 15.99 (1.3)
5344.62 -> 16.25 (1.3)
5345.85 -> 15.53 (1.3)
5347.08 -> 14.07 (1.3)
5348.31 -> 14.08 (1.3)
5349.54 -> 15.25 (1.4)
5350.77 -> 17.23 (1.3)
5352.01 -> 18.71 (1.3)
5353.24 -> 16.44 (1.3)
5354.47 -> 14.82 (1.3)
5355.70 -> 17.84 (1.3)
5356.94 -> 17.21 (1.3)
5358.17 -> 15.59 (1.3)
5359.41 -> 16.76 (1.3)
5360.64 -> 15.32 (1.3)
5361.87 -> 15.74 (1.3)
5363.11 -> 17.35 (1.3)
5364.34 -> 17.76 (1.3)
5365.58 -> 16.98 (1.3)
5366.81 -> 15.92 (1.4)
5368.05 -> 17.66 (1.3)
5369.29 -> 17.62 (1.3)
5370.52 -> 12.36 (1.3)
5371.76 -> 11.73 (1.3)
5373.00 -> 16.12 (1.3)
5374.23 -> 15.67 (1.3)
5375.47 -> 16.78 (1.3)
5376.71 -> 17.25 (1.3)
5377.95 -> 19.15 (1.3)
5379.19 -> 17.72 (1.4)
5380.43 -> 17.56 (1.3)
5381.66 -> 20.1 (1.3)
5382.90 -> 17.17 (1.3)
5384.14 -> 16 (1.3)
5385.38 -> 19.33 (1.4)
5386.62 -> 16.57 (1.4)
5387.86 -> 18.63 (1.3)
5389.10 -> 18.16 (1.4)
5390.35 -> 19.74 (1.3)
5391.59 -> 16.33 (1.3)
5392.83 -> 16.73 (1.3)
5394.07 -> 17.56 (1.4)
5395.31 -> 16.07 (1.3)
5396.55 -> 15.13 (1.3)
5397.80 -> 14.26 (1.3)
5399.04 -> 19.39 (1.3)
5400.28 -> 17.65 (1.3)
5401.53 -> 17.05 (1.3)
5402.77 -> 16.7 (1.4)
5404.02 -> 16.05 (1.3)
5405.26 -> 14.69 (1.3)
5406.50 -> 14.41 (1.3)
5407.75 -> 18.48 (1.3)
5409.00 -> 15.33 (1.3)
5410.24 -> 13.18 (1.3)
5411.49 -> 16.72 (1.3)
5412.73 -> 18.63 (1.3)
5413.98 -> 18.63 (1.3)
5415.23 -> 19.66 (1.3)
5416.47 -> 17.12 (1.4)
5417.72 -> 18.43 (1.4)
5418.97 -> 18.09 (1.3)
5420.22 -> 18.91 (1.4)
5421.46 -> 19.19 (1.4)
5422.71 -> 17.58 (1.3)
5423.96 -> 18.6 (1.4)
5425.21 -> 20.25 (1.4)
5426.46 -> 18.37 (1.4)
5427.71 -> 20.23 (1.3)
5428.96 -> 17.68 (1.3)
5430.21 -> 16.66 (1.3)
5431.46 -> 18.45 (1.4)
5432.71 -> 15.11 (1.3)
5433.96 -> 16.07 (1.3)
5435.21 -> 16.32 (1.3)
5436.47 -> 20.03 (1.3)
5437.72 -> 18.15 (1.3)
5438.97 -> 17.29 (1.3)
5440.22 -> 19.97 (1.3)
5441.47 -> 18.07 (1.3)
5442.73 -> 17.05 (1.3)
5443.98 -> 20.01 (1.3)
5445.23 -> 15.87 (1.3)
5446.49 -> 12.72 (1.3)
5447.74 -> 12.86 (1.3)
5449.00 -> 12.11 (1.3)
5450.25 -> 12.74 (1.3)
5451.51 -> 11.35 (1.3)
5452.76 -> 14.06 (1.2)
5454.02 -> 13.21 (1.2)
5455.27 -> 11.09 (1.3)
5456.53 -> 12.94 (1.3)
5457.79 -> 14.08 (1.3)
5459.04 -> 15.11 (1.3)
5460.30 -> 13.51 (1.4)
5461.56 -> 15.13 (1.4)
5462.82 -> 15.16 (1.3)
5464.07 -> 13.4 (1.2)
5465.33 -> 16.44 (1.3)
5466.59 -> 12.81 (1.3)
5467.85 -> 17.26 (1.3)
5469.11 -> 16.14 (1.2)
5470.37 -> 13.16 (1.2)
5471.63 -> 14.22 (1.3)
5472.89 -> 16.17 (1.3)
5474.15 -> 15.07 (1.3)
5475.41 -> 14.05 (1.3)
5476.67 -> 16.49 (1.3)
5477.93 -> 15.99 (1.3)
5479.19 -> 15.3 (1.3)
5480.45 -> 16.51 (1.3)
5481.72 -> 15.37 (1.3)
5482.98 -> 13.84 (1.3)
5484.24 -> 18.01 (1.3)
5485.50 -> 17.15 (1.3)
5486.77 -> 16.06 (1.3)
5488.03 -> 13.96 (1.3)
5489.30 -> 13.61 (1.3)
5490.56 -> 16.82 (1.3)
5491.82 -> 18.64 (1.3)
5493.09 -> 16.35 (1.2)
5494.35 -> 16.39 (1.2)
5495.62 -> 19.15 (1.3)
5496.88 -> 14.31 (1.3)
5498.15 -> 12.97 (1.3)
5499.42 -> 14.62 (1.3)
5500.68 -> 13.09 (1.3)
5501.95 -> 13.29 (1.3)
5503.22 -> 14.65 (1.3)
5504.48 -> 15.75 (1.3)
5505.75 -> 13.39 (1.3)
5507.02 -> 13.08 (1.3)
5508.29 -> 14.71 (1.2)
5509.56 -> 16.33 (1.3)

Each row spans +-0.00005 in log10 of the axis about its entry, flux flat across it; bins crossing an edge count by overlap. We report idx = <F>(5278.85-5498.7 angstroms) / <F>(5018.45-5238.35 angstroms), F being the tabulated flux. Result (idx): 1.51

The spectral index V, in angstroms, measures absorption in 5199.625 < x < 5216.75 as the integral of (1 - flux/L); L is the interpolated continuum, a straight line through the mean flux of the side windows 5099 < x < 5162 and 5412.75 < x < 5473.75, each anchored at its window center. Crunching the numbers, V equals 3.5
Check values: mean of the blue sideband 10.6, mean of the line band 9.51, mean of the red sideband 16.2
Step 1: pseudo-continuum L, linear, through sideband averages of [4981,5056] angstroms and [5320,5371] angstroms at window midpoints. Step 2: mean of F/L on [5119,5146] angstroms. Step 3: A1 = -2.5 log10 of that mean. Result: 0.14 mag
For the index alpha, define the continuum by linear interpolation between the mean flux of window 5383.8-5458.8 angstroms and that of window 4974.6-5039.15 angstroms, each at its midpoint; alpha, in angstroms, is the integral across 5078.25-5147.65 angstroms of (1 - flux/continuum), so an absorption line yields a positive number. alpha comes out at 6.94 angstroms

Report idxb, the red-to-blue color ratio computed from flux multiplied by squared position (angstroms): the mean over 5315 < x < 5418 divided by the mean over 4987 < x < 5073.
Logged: 1.86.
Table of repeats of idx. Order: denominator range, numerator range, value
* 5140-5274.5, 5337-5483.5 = 1.43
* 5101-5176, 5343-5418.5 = 1.64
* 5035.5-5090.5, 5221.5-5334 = 1.41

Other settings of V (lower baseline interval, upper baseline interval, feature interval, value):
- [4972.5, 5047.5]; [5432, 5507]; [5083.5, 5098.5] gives 0.59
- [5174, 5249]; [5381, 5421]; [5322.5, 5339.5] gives 0.99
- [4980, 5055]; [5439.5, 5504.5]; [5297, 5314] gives -2.36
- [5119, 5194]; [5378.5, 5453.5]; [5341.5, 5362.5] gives -0.90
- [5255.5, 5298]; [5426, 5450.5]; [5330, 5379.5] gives -1.85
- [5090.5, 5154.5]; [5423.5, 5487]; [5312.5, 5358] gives -4.08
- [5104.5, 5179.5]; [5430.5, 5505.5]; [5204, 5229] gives -0.17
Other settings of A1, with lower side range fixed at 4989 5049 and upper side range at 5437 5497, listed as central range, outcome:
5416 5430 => -0.25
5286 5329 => -0.13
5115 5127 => 0.05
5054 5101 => 0.01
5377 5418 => -0.19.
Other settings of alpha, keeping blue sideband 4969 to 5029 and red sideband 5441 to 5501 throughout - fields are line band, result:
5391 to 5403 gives -2.1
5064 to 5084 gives 1.2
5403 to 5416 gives -2.0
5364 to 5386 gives -4.5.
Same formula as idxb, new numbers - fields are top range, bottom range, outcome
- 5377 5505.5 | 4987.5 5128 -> 1.87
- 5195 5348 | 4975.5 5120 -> 1.47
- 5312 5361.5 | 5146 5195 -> 1.70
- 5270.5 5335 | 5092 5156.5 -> 1.50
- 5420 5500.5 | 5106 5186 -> 1.78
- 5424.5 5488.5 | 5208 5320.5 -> 1.20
